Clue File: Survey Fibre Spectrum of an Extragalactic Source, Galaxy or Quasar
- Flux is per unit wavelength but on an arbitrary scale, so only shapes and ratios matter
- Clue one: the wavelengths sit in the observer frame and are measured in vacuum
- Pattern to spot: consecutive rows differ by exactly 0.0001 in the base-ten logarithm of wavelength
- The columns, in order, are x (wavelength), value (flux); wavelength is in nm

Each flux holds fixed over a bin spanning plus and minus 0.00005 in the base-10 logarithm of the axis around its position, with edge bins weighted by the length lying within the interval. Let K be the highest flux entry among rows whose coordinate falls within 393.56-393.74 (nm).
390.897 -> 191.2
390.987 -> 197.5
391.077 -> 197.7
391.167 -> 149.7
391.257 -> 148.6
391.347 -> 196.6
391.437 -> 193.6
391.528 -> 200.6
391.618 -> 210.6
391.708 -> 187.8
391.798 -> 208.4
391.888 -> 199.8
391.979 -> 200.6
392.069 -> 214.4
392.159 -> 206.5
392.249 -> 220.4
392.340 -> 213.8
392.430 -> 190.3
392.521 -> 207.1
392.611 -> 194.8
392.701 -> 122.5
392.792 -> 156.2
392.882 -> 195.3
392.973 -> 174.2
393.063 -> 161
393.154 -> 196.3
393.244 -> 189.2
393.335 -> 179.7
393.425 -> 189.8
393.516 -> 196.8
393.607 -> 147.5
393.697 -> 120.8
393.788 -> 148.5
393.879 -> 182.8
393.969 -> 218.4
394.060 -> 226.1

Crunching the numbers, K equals 147.5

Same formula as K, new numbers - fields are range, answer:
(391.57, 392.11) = 214.4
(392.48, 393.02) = 207.1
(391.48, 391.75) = 210.6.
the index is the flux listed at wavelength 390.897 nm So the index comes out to 191.2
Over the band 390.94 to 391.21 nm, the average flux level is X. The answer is 182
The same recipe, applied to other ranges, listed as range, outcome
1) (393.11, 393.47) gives 189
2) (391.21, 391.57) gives 184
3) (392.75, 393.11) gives 172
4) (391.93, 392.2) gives 207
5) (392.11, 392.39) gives 213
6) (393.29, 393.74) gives 167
